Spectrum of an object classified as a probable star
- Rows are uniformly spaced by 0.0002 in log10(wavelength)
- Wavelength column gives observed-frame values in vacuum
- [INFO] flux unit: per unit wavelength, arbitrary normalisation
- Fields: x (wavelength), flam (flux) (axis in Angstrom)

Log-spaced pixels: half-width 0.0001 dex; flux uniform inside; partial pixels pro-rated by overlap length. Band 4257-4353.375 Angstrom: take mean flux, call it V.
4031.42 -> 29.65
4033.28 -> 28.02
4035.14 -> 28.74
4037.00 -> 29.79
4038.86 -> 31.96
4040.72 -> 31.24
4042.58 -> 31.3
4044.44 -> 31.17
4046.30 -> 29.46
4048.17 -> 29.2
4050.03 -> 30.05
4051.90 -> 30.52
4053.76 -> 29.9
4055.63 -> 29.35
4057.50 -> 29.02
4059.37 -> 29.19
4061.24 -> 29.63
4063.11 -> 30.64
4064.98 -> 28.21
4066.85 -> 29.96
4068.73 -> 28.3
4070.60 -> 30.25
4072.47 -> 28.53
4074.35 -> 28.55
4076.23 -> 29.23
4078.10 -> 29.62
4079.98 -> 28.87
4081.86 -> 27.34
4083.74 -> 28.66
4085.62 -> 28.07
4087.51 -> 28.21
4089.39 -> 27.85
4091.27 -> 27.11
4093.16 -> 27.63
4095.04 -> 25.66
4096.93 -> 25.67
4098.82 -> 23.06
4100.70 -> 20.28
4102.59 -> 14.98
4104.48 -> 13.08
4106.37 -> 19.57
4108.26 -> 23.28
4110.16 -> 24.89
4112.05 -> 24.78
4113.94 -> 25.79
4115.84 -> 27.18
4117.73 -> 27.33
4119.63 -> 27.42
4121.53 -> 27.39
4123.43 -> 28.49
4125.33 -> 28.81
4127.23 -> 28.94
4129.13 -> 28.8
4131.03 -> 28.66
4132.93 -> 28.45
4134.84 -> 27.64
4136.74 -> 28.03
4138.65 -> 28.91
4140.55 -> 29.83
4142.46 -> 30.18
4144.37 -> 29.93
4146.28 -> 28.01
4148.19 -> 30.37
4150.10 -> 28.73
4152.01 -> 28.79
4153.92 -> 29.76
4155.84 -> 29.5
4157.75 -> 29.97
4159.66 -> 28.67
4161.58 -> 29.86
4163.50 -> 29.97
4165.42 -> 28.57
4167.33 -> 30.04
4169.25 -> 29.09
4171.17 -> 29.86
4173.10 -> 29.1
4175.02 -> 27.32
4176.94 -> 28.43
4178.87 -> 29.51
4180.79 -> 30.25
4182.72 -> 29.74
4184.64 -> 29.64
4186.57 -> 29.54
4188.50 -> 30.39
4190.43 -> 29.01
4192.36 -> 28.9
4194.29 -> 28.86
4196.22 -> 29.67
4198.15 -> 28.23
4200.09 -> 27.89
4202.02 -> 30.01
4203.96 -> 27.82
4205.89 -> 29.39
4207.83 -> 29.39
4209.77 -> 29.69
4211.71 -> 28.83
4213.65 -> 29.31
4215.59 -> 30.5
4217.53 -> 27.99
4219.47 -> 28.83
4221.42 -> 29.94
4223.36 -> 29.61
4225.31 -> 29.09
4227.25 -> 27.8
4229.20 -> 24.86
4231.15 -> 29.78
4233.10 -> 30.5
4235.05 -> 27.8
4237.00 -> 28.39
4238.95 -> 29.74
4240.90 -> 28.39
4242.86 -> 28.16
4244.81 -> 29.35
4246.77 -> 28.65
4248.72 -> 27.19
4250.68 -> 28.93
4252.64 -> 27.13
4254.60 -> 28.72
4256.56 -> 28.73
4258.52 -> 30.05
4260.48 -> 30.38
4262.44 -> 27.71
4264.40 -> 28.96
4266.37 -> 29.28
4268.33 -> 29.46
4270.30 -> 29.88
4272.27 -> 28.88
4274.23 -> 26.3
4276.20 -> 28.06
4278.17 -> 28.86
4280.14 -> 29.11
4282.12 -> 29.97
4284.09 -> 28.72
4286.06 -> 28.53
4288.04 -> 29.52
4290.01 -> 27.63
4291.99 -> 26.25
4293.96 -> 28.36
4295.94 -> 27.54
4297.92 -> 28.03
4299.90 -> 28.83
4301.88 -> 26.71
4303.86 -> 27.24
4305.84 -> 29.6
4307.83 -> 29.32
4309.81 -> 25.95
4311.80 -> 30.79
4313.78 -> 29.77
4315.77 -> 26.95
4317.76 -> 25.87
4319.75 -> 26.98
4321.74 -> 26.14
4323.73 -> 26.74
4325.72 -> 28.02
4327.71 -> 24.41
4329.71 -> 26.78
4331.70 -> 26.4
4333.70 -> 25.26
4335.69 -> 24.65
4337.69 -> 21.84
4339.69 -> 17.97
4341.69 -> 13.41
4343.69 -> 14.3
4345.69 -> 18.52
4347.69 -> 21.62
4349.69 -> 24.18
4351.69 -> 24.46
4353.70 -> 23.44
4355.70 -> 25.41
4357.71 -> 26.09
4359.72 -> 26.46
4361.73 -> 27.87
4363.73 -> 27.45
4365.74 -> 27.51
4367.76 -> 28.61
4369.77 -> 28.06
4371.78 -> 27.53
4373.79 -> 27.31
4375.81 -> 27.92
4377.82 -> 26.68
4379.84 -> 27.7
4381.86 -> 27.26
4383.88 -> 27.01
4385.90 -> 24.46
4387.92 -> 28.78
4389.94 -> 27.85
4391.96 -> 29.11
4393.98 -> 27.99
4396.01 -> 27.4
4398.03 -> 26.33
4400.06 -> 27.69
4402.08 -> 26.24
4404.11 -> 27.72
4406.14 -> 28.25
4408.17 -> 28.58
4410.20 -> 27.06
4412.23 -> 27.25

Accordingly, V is 26.5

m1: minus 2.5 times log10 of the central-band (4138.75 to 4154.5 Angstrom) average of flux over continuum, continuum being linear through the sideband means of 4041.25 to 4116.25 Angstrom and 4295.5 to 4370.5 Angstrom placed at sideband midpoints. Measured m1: -0.11 mag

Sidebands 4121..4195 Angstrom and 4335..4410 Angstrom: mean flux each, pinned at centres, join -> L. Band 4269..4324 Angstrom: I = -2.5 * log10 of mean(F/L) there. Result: -0.05 mag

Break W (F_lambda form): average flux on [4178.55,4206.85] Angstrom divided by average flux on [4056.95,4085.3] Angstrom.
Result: 1.0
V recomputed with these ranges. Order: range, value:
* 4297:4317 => 28.3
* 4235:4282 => 28.7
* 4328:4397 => 25.2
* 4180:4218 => 29.3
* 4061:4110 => 26.2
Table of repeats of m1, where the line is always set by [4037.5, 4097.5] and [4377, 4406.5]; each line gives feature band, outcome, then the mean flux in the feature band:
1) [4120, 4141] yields 0.01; 28.5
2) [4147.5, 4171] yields -0.03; 29.5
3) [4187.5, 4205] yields -0.02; 29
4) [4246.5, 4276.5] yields -0.02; 28.7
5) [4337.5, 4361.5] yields 0.26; 21.7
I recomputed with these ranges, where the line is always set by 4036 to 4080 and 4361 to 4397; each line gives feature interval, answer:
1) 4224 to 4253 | 0.00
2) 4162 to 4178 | 0.00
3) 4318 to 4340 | 0.11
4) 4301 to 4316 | -0.01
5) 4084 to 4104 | 0.19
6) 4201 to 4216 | -0.02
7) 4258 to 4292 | -0.02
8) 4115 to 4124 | 0.07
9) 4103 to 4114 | 0.35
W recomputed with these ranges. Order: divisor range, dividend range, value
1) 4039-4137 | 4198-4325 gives 1.04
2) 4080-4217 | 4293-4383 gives 0.93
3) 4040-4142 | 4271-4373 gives 0.95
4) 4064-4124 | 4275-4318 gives 1.08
